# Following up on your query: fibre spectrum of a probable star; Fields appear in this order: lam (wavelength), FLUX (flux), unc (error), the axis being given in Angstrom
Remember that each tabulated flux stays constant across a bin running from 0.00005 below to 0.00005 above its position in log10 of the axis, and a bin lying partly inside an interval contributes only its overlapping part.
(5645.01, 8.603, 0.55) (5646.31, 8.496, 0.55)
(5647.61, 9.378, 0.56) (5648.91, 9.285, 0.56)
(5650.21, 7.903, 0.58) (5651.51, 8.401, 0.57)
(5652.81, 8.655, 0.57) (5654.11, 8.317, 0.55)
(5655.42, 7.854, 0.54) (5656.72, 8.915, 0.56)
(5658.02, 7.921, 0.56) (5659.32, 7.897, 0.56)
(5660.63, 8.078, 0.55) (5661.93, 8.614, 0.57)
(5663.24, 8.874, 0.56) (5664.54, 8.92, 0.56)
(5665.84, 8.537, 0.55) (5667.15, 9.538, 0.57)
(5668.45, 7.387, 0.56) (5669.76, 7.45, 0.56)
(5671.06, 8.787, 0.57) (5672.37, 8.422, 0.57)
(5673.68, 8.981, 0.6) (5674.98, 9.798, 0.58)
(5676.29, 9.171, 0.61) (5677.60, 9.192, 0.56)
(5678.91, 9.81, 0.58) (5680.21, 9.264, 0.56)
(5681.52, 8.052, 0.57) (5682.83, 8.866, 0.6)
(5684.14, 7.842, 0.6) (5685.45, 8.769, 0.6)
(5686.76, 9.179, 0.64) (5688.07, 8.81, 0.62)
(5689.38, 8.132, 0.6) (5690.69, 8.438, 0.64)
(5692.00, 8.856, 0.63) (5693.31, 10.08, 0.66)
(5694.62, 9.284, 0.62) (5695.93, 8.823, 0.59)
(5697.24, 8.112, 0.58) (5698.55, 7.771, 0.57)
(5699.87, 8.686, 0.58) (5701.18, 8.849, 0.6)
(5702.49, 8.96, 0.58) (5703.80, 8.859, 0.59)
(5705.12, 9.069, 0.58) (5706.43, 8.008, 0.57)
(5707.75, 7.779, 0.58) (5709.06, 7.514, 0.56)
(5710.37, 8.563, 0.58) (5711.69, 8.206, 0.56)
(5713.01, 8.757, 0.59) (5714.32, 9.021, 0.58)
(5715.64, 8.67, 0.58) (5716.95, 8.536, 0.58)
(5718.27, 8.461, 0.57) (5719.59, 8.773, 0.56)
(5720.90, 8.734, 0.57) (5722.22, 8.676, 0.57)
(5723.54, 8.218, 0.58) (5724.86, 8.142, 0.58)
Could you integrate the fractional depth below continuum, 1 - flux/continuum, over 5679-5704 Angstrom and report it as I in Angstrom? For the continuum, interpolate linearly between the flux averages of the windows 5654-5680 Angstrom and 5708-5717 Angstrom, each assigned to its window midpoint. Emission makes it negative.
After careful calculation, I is -0.6 Angstrom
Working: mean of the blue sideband 8.64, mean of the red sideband 8.44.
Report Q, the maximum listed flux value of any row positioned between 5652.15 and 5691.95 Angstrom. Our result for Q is 9.81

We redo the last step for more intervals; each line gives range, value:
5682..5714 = 10.08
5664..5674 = 9.538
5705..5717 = 9.069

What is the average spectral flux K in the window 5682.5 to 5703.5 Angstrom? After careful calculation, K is 8.72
